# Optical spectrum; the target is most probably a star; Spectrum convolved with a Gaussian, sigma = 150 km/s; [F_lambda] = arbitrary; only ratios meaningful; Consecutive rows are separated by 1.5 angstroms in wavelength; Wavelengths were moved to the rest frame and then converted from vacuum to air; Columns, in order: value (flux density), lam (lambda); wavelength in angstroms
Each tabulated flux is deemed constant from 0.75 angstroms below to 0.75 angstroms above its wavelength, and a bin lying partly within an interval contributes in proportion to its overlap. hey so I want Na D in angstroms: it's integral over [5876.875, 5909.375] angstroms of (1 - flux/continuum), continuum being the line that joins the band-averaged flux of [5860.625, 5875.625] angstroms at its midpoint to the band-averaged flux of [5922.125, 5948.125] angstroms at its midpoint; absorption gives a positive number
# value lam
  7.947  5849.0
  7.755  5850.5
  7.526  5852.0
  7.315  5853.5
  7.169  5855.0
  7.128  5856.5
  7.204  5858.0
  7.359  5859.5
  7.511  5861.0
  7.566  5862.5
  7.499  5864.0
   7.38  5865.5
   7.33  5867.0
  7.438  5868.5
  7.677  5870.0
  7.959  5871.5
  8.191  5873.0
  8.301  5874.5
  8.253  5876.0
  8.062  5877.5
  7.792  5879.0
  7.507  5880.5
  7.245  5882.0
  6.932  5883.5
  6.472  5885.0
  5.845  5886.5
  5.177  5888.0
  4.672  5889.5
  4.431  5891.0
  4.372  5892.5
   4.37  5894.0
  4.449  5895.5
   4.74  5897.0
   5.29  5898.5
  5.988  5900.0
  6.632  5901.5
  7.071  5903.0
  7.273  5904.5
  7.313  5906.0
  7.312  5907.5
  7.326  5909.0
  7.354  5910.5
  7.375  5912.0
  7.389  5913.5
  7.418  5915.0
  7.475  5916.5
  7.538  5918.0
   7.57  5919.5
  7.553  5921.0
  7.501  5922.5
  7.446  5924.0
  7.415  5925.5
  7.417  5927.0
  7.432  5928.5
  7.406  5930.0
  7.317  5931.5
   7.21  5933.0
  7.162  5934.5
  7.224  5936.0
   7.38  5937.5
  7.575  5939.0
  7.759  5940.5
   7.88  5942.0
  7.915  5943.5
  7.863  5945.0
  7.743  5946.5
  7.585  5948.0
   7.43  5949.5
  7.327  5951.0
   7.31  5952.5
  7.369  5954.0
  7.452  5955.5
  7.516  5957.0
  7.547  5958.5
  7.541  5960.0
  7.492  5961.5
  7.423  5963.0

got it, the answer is 6.2 angstroms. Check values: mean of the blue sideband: 7.7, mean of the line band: 6.17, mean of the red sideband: 7.51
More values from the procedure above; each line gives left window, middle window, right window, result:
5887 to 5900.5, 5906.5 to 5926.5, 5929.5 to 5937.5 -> -3.9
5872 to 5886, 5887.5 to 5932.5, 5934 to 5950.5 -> 5.9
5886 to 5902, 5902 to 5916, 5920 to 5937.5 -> -2.9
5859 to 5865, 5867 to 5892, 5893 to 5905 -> -1.2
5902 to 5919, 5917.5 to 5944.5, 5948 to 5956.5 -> -0.4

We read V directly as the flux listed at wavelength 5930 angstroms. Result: 7.406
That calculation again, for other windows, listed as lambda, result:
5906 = 7.313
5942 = 7.88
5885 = 6.472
